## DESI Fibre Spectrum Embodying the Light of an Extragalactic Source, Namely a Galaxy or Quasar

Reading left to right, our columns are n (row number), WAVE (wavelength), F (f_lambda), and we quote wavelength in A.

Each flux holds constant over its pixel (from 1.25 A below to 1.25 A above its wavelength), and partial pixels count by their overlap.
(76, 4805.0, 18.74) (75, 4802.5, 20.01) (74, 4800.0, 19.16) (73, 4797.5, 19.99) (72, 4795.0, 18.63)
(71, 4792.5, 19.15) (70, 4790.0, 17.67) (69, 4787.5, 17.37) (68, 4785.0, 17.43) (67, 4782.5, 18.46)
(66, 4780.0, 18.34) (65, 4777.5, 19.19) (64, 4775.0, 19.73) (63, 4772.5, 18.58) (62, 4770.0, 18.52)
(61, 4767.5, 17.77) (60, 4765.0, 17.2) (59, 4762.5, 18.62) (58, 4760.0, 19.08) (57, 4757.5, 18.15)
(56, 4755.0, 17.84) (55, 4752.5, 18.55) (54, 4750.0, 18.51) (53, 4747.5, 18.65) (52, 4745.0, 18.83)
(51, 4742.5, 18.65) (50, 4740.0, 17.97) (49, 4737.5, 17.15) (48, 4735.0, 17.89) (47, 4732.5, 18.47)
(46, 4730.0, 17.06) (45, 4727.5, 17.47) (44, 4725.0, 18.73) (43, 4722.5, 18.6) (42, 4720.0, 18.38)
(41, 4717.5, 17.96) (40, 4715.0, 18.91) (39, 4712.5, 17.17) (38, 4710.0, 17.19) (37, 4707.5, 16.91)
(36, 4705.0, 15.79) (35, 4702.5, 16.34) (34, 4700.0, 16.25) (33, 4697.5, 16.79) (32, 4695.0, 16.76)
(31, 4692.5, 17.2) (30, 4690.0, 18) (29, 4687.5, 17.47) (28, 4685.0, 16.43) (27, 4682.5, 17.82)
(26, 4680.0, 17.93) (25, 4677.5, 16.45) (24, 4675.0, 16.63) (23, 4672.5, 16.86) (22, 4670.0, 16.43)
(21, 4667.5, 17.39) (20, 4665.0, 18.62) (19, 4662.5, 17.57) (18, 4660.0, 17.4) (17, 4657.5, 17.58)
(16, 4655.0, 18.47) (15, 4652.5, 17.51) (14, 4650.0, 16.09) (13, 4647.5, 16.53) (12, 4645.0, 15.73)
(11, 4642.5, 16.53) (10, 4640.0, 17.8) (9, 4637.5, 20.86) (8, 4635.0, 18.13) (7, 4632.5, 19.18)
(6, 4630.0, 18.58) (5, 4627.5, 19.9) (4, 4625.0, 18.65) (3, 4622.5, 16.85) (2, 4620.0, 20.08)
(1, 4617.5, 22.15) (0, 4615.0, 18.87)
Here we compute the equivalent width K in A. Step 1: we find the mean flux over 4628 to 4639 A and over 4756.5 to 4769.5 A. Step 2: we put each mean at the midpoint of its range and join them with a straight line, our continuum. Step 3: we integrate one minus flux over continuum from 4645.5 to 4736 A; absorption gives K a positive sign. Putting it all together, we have 6.8 A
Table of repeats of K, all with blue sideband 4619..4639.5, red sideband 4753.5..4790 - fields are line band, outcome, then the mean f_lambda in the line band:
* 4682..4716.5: 2.9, 17.1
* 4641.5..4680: 3.5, 17.1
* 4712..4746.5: 0.7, 18.1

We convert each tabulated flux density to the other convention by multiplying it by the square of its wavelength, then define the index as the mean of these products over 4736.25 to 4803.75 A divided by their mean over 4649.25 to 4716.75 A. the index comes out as 1.12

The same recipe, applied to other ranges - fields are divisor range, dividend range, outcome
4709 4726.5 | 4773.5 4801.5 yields 1.06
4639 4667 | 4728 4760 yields 1.09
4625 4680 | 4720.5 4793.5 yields 1.08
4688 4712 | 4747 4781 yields 1.13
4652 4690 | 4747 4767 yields 1.09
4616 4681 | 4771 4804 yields 1.11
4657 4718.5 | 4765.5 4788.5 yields 1.11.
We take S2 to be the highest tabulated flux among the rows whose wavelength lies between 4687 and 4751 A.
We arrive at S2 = 18.91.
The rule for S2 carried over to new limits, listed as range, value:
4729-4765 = 19.08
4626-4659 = 20.86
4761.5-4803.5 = 20.01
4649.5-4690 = 18.62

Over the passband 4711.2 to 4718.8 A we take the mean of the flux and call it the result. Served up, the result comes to 18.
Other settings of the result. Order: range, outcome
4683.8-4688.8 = 17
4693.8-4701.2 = 16.6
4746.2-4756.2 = 18.4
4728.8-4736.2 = 17.8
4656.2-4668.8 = 17.7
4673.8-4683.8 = 17.2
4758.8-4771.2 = 18.2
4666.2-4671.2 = 16.9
